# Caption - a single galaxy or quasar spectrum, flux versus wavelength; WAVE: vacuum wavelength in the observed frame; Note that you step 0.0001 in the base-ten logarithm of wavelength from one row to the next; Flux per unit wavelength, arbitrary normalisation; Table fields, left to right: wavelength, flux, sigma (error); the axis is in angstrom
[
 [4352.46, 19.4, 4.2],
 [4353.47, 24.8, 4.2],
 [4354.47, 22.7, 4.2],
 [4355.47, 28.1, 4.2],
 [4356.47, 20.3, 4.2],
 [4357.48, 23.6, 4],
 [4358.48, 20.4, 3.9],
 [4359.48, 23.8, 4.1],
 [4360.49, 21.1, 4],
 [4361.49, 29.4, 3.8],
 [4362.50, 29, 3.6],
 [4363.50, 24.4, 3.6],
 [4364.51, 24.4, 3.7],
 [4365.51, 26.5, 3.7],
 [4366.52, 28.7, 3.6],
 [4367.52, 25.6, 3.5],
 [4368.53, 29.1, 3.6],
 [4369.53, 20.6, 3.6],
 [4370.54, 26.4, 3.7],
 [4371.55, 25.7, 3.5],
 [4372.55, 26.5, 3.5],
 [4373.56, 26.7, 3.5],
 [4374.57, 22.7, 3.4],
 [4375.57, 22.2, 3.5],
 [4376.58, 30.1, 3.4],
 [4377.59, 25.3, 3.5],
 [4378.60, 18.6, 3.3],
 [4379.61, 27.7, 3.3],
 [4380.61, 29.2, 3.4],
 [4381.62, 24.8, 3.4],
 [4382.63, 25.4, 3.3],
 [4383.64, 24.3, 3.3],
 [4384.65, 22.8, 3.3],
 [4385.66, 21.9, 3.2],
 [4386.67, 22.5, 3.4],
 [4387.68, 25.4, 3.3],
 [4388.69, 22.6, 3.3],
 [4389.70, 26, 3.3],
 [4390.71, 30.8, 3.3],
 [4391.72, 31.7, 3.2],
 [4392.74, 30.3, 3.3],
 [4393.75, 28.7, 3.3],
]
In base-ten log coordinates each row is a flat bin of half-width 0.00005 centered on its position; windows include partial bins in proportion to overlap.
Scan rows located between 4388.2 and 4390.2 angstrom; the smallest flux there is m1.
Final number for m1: 22.6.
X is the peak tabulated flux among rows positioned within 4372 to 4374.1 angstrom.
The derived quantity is 26.7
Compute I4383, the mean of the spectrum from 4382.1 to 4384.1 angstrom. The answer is 24.8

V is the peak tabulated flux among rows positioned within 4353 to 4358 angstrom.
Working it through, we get 28.1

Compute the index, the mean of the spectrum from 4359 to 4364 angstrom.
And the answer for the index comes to 25.5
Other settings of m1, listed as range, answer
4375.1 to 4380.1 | 18.6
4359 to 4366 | 21.1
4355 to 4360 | 20.3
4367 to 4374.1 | 20.6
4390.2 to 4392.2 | 30.8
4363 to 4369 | 24.4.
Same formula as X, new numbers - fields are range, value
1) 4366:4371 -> 29.1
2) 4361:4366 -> 29.4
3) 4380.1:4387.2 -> 29.2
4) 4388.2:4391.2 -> 30.8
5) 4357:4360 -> 23.8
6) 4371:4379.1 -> 30.1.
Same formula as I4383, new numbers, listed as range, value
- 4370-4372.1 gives 26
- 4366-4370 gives 26.1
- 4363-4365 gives 24.4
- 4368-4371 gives 25.3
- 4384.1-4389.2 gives 23.1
